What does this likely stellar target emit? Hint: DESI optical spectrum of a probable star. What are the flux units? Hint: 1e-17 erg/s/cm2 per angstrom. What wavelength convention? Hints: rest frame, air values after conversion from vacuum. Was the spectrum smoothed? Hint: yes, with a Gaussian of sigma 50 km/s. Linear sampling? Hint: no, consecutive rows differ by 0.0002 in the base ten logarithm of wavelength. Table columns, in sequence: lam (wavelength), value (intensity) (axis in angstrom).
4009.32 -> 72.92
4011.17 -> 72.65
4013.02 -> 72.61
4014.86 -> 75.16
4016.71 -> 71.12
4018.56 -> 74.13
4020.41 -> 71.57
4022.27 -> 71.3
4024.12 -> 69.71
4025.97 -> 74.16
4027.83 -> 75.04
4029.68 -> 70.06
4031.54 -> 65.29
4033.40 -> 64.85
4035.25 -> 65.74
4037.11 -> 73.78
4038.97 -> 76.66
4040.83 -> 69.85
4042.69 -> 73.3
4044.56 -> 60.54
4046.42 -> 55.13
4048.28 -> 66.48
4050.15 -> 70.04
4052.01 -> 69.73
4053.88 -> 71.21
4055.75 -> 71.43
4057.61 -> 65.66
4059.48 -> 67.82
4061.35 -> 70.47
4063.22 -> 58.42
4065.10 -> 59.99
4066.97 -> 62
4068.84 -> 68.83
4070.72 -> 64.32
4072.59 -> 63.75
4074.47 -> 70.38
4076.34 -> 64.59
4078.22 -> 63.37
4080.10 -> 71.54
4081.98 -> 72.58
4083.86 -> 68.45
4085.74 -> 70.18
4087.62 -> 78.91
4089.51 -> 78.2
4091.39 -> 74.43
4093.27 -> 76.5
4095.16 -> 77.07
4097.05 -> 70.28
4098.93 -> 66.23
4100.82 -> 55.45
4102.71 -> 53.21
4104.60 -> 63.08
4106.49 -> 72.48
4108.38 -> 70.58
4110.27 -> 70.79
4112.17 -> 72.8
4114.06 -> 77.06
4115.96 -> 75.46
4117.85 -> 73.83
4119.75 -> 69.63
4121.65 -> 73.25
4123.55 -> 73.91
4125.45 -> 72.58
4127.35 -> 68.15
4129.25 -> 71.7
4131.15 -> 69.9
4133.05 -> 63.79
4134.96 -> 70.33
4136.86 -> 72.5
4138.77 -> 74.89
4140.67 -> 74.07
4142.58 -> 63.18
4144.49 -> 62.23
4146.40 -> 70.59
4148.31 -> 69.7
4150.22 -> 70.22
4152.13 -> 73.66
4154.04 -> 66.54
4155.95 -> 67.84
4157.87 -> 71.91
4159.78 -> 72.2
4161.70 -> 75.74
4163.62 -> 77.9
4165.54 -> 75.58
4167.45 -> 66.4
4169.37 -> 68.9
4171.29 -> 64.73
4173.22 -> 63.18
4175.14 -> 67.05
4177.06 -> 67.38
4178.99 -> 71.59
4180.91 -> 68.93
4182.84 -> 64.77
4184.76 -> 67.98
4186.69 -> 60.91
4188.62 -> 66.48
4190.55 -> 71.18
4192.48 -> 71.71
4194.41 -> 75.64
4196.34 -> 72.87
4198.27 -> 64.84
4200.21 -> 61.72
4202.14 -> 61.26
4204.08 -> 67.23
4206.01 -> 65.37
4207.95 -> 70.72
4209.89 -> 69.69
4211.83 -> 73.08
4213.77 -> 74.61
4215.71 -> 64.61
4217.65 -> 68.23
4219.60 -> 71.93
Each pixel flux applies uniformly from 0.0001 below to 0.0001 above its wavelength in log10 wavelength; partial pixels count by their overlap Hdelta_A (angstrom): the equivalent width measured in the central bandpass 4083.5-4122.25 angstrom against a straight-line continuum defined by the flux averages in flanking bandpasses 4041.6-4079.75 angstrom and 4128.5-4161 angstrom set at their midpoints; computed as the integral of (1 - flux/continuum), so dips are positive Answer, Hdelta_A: -1.7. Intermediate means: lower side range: 66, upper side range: 69.8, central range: 70.9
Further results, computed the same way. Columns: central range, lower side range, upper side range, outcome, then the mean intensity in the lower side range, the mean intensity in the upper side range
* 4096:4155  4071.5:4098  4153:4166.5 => 2.1 angstrom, 71.4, 72.6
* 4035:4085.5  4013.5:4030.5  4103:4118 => 3.2 angstrom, 72.5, 71.1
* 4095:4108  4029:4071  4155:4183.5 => 0.6 angstrom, 67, 69.6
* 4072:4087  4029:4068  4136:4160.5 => -0.1 angstrom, 67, 69.9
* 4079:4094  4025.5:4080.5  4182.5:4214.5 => -1.4 angstrom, 67.4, 68.3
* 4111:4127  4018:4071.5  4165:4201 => -1.2 angstrom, 68.1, 67.9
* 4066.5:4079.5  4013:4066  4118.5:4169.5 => 0.7 angstrom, 68.9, 70.7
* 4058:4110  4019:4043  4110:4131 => 2.9 angstrom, 70.9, 72.6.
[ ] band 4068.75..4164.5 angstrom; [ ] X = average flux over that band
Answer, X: 70.2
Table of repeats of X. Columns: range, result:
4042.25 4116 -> 68.2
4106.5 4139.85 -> 71.9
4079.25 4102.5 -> 71.1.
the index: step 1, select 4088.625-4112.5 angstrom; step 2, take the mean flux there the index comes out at 69.2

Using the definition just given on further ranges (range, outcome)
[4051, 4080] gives 66.3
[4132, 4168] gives 70.5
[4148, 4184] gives 69.7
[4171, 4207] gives 67.1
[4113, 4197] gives 70.2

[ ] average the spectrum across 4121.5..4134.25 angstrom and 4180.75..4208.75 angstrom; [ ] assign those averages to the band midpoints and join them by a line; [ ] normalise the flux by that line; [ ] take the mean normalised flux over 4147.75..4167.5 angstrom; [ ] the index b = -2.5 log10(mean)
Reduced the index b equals -0.05 mag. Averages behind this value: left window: 70.3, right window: 67.4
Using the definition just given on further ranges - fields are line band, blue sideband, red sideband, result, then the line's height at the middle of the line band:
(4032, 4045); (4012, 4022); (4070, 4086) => 0.024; 71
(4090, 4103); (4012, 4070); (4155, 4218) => 0.001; 68.8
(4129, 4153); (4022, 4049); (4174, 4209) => -0.027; 68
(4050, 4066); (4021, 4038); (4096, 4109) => 0.013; 67.8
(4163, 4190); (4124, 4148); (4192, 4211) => 0.012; 68.6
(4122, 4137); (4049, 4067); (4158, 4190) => -0.036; 68.1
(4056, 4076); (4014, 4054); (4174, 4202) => 0.064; 69.3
